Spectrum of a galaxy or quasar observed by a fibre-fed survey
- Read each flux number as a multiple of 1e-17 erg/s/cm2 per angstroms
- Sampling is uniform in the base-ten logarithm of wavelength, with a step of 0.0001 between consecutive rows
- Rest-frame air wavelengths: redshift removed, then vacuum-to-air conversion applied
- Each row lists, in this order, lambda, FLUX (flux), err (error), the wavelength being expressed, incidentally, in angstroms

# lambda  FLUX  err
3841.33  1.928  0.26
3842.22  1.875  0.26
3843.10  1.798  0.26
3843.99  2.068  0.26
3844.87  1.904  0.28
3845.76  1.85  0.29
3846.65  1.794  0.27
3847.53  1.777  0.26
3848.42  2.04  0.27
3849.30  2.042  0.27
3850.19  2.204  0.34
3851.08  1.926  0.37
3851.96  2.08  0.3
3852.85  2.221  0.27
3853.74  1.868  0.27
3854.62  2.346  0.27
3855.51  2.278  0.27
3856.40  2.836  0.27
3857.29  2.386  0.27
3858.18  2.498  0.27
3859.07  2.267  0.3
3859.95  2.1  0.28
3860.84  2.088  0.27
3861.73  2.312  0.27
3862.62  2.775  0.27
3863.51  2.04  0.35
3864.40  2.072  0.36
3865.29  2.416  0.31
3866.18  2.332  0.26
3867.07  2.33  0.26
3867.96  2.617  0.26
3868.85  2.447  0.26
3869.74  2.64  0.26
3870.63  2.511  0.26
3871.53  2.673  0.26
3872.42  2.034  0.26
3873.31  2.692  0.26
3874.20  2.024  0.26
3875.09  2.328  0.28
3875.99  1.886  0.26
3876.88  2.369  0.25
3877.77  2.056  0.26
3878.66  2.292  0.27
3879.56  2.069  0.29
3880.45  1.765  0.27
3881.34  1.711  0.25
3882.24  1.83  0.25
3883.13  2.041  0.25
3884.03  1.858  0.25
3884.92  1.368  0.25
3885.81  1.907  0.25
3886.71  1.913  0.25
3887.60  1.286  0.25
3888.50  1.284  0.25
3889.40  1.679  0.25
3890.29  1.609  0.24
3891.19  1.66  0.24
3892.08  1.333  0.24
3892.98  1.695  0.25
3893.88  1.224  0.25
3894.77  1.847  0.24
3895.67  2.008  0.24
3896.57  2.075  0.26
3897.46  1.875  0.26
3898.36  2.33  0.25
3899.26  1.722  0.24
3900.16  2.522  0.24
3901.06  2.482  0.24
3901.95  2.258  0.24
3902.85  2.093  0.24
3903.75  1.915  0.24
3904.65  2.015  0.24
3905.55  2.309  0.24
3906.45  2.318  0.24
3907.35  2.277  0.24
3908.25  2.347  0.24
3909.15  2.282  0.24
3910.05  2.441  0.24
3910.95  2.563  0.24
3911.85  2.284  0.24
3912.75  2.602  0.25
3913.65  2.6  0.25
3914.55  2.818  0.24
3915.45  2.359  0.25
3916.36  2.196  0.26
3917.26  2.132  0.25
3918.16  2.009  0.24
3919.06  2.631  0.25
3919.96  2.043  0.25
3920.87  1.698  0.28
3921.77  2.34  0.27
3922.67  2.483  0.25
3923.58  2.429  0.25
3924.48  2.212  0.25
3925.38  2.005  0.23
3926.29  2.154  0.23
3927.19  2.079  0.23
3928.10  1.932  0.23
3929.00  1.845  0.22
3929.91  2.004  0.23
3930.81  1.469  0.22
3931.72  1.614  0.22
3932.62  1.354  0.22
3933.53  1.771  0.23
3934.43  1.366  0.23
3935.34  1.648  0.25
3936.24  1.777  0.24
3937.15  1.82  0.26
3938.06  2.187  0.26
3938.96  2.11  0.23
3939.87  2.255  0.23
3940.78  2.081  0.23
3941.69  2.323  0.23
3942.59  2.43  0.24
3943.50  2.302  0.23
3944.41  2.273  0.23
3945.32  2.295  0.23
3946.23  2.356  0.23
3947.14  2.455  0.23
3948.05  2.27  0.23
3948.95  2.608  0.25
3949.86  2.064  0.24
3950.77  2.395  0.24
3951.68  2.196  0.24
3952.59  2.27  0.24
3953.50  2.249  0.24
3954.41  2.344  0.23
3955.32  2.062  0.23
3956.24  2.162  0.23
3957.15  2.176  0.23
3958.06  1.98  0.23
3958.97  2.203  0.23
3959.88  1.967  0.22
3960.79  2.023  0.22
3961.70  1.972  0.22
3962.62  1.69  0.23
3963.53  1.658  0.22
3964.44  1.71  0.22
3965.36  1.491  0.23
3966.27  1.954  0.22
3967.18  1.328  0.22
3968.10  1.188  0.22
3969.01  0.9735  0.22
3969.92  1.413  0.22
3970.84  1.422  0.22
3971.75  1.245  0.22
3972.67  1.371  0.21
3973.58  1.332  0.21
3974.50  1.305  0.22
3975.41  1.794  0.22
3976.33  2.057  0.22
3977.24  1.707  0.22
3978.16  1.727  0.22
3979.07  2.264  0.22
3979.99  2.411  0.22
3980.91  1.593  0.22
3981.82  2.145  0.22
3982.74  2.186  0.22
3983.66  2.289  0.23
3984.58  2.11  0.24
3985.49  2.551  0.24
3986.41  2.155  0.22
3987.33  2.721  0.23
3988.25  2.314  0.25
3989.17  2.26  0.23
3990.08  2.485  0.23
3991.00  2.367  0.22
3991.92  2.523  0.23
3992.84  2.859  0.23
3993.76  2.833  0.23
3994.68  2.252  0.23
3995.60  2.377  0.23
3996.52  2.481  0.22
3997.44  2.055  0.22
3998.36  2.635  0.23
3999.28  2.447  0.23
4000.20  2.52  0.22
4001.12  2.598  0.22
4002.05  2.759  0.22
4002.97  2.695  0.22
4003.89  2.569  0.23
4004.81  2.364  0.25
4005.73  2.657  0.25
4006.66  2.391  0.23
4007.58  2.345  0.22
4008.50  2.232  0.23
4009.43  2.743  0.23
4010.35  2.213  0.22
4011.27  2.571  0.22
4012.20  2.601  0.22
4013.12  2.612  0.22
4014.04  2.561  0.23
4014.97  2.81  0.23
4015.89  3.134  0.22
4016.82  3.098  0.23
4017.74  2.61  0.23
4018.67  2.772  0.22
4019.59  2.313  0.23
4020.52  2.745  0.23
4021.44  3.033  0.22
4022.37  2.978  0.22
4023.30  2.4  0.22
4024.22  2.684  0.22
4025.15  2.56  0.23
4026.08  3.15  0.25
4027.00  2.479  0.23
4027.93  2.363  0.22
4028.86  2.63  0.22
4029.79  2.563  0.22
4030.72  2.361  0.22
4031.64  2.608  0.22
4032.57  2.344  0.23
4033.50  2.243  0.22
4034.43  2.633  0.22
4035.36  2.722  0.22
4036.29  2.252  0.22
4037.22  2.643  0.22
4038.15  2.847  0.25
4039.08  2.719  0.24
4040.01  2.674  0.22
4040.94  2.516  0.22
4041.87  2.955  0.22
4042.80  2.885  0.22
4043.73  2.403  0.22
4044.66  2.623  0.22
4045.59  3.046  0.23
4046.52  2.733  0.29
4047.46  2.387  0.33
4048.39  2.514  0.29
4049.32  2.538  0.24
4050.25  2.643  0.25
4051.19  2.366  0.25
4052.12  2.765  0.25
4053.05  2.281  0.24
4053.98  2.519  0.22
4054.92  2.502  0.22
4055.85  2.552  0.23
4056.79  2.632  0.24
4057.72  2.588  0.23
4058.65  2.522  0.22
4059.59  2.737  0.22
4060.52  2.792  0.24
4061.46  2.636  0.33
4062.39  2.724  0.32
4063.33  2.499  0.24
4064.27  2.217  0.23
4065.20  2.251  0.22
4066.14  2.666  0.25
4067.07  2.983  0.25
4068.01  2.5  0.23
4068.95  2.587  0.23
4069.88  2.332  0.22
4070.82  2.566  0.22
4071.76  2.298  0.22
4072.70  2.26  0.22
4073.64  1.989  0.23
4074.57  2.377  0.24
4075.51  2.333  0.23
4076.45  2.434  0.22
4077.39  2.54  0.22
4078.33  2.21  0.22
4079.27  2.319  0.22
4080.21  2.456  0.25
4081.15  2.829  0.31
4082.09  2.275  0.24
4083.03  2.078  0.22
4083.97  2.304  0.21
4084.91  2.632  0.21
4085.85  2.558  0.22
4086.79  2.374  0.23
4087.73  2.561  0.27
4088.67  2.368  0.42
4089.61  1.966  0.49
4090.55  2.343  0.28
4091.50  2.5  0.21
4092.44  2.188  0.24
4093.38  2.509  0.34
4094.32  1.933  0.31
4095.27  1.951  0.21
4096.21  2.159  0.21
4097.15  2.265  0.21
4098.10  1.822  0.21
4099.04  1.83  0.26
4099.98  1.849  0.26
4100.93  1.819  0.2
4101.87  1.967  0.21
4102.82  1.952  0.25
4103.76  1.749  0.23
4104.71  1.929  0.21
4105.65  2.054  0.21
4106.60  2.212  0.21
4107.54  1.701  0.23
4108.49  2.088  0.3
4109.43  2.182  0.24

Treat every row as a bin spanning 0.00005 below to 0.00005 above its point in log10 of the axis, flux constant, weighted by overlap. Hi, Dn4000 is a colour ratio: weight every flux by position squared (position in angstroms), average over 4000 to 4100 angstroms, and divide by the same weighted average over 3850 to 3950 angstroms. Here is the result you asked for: 1.28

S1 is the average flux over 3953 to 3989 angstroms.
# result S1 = 1.88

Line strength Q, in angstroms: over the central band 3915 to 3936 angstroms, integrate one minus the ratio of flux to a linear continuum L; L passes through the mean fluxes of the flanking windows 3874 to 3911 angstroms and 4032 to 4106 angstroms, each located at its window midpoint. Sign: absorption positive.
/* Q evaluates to 0.62 angstroms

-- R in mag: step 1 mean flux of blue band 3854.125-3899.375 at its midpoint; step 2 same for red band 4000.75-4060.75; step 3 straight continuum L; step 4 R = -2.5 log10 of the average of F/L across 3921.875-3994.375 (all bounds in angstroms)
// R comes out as 0.17 mag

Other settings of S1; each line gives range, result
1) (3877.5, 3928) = 2.06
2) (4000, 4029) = 2.63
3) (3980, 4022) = 2.5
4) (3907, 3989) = 2.04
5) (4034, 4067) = 2.6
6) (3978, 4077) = 2.53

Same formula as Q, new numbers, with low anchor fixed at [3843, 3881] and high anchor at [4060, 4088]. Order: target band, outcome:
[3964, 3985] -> 5.79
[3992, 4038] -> -3.80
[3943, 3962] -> 0.76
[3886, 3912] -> 3.13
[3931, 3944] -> 2.12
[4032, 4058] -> -1.83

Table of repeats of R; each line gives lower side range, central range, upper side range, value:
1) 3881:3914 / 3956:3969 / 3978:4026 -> 0.276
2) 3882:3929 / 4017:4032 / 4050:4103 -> -0.165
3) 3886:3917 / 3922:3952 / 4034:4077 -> 0.051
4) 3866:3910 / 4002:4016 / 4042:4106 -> -0.133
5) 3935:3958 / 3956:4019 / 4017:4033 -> 0.118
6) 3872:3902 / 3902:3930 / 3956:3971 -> -0.215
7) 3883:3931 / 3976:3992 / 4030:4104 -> 0.013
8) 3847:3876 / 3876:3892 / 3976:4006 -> 0.265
